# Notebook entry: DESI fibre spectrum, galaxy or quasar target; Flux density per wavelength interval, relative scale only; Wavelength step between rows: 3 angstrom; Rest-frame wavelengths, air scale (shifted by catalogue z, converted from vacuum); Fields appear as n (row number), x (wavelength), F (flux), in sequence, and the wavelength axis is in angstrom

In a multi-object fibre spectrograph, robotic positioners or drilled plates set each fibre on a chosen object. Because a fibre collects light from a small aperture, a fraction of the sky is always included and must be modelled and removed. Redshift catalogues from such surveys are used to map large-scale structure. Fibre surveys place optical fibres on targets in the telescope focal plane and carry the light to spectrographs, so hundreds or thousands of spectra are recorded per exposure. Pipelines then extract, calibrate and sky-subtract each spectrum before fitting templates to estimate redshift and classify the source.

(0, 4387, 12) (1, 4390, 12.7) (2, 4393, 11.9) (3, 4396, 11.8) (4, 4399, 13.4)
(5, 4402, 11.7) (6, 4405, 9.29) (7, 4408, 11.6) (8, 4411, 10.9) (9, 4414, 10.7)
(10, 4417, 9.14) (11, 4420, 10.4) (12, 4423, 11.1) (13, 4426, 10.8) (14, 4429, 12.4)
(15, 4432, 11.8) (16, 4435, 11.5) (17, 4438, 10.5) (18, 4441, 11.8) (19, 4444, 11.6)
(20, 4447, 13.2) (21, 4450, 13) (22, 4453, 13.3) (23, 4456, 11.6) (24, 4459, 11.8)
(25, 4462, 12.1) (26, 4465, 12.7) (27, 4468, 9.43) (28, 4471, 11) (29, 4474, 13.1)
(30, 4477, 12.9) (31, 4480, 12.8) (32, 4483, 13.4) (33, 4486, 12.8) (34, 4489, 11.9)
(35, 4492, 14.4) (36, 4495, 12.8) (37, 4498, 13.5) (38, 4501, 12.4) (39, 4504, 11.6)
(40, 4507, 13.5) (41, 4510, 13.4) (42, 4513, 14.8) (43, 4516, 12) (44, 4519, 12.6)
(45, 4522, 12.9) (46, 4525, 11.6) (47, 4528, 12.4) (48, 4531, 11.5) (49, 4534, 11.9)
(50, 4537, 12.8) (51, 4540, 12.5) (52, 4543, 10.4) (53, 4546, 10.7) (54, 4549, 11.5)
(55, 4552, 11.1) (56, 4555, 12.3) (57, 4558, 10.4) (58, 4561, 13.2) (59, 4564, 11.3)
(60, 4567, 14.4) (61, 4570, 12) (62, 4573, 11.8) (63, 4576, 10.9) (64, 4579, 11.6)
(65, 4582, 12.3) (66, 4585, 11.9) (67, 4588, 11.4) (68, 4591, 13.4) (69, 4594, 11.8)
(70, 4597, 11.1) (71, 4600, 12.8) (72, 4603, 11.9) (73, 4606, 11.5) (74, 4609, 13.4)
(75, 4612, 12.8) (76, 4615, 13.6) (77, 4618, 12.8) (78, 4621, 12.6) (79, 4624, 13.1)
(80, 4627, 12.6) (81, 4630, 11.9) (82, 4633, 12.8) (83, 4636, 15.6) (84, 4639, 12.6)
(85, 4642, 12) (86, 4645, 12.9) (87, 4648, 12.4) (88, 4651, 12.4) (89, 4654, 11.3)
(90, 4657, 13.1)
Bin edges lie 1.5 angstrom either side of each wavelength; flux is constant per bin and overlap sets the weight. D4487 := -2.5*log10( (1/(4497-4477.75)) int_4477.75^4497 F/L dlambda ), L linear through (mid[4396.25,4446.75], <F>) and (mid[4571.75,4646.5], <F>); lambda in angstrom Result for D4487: -0.120 mag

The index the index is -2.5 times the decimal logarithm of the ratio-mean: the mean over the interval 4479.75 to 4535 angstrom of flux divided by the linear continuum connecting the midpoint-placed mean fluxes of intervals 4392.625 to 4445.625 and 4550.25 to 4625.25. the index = -0.09 mag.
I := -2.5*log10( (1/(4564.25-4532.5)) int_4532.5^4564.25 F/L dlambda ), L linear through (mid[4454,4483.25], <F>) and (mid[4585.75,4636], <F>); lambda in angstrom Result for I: 0.06 mag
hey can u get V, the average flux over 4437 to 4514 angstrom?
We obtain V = 12.5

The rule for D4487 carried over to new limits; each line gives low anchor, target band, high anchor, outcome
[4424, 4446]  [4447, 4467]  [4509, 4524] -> -0.042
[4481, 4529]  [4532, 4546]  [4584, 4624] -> 0.086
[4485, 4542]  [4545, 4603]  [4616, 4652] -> 0.075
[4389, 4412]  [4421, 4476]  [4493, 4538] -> 0.024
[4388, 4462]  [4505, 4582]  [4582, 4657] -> 0.002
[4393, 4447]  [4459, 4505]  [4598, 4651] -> -0.064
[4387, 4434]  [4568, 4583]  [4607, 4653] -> 0.062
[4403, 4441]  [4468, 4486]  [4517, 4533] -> -0.072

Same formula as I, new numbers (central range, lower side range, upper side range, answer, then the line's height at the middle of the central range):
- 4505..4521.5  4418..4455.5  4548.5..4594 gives -0.11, 11.9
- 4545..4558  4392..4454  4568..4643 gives 0.08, 12.2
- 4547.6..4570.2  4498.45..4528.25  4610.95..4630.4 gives 0.07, 12.8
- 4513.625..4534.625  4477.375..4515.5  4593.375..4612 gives 0.05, 12.8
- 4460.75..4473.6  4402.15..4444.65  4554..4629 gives -0.01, 11.3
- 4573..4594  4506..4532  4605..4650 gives 0.08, 12.8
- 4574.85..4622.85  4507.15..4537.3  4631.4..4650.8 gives 0.05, 12.9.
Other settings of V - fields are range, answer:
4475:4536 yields 12.8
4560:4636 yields 12.4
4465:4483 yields 12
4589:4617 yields 12.5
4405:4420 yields 10.4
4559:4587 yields 12.1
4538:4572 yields 11.8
